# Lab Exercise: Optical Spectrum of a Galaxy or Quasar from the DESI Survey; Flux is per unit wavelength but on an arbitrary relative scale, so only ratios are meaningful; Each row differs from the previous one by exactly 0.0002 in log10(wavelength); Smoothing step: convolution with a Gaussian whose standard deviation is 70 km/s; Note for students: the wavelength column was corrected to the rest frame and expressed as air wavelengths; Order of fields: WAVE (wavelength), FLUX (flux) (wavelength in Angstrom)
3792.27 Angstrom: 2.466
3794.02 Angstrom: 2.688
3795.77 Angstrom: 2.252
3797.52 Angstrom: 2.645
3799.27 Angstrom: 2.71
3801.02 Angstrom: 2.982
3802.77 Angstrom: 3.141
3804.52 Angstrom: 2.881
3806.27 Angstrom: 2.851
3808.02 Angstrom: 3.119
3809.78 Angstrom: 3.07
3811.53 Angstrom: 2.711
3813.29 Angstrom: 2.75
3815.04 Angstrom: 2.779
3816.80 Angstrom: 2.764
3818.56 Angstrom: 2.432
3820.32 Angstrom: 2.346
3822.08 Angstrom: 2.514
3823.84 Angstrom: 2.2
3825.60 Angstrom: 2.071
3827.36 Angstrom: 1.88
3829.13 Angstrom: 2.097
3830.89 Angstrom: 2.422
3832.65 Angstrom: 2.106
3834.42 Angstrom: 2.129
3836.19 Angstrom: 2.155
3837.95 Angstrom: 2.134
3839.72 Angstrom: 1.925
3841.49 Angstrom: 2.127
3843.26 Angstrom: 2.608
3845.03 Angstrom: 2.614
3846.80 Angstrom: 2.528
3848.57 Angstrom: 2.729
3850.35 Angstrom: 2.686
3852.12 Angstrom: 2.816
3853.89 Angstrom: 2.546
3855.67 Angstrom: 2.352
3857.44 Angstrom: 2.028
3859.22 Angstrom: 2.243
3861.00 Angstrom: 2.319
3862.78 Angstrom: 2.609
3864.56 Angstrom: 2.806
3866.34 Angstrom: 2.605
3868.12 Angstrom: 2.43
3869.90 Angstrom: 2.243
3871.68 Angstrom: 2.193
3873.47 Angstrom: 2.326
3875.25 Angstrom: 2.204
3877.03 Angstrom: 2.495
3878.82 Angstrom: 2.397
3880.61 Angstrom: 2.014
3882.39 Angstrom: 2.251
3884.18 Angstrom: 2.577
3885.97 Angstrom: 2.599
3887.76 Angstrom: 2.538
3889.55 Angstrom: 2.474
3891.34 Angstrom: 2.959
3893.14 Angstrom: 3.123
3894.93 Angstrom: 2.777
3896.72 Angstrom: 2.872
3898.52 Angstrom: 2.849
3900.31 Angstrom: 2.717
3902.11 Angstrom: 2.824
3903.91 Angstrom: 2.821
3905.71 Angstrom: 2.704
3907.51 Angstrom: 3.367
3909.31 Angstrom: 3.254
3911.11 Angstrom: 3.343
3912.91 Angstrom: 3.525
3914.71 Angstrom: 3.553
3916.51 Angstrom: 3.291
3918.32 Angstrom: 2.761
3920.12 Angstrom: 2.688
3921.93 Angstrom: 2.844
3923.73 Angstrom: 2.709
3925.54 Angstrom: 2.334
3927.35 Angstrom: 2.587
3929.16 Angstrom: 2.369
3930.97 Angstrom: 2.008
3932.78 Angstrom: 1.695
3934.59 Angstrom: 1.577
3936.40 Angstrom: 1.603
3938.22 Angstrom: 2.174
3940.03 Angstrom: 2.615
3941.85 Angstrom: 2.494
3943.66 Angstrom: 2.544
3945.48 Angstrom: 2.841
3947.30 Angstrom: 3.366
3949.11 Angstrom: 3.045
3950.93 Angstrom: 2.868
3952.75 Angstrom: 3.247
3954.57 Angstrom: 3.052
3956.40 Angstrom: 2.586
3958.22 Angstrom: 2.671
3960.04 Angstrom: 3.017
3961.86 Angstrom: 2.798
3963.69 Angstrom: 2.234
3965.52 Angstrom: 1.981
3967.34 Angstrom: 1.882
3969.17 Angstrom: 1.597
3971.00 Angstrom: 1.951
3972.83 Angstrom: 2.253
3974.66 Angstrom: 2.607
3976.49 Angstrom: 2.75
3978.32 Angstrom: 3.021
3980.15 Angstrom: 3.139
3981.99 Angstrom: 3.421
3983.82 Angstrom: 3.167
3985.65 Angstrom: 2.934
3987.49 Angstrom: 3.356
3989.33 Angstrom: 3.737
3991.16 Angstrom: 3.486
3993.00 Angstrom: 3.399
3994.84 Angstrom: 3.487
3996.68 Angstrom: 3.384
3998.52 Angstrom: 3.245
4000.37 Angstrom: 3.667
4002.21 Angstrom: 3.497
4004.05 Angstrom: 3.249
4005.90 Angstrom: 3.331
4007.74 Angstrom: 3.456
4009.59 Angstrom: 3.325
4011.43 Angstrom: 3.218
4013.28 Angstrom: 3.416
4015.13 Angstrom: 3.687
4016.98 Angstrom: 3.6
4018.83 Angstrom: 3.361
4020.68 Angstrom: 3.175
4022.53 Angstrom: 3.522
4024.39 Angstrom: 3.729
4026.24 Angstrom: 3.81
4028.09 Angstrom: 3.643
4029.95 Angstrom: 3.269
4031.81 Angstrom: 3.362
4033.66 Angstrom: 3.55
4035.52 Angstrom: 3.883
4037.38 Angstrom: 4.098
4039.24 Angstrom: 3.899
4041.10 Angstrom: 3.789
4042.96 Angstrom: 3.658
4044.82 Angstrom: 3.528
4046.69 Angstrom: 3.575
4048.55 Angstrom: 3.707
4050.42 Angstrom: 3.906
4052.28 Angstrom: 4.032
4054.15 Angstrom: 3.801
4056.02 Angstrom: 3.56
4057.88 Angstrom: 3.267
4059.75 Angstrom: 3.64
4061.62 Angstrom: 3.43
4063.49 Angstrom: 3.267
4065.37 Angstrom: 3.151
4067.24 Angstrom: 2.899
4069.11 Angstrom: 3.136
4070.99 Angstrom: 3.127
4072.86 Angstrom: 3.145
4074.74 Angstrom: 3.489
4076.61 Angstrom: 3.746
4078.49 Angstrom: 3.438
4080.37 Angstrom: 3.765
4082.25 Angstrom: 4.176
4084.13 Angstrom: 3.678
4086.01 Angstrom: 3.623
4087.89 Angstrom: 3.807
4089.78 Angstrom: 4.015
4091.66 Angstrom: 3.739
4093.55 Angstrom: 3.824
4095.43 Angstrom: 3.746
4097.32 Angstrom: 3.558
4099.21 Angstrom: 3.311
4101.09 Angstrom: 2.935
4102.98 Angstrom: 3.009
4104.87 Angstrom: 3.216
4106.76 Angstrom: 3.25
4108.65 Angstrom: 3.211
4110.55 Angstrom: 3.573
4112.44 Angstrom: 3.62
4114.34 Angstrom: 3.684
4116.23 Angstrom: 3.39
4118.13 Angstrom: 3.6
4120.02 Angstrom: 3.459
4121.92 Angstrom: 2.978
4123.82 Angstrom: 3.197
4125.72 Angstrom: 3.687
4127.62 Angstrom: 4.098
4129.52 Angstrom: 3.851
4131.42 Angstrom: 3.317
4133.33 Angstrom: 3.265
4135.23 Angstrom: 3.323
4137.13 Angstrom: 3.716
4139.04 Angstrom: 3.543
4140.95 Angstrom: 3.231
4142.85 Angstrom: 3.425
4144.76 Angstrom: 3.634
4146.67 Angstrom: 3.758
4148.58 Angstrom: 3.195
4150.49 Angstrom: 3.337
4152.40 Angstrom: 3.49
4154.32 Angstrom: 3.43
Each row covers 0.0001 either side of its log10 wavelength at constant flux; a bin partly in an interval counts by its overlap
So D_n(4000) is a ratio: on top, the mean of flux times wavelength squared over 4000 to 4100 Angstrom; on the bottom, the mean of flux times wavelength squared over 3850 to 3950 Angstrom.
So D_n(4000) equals 1.47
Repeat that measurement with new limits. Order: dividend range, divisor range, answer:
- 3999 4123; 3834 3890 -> 1.62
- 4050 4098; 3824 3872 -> 1.70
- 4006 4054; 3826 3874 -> 1.68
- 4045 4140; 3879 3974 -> 1.45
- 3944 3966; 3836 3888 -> 1.23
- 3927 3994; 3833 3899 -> 1.13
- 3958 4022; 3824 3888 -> 1.39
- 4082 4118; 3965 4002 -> 1.27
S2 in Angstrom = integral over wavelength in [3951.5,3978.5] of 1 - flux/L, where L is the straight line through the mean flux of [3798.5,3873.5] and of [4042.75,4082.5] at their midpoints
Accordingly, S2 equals 4.97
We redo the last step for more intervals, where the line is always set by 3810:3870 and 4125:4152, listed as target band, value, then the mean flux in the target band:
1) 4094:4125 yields 0.4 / 3.37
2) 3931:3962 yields 2.6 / 2.58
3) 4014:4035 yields -2.9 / 3.52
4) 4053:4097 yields -3.4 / 3.54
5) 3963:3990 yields 2.4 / 2.66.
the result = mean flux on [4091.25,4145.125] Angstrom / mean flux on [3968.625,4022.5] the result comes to 1.08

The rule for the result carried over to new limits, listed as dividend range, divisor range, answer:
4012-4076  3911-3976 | 1.38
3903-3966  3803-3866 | 1.09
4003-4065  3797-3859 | 1.42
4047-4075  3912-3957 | 1.29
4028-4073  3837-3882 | 1.48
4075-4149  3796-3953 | 1.37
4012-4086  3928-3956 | 1.42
